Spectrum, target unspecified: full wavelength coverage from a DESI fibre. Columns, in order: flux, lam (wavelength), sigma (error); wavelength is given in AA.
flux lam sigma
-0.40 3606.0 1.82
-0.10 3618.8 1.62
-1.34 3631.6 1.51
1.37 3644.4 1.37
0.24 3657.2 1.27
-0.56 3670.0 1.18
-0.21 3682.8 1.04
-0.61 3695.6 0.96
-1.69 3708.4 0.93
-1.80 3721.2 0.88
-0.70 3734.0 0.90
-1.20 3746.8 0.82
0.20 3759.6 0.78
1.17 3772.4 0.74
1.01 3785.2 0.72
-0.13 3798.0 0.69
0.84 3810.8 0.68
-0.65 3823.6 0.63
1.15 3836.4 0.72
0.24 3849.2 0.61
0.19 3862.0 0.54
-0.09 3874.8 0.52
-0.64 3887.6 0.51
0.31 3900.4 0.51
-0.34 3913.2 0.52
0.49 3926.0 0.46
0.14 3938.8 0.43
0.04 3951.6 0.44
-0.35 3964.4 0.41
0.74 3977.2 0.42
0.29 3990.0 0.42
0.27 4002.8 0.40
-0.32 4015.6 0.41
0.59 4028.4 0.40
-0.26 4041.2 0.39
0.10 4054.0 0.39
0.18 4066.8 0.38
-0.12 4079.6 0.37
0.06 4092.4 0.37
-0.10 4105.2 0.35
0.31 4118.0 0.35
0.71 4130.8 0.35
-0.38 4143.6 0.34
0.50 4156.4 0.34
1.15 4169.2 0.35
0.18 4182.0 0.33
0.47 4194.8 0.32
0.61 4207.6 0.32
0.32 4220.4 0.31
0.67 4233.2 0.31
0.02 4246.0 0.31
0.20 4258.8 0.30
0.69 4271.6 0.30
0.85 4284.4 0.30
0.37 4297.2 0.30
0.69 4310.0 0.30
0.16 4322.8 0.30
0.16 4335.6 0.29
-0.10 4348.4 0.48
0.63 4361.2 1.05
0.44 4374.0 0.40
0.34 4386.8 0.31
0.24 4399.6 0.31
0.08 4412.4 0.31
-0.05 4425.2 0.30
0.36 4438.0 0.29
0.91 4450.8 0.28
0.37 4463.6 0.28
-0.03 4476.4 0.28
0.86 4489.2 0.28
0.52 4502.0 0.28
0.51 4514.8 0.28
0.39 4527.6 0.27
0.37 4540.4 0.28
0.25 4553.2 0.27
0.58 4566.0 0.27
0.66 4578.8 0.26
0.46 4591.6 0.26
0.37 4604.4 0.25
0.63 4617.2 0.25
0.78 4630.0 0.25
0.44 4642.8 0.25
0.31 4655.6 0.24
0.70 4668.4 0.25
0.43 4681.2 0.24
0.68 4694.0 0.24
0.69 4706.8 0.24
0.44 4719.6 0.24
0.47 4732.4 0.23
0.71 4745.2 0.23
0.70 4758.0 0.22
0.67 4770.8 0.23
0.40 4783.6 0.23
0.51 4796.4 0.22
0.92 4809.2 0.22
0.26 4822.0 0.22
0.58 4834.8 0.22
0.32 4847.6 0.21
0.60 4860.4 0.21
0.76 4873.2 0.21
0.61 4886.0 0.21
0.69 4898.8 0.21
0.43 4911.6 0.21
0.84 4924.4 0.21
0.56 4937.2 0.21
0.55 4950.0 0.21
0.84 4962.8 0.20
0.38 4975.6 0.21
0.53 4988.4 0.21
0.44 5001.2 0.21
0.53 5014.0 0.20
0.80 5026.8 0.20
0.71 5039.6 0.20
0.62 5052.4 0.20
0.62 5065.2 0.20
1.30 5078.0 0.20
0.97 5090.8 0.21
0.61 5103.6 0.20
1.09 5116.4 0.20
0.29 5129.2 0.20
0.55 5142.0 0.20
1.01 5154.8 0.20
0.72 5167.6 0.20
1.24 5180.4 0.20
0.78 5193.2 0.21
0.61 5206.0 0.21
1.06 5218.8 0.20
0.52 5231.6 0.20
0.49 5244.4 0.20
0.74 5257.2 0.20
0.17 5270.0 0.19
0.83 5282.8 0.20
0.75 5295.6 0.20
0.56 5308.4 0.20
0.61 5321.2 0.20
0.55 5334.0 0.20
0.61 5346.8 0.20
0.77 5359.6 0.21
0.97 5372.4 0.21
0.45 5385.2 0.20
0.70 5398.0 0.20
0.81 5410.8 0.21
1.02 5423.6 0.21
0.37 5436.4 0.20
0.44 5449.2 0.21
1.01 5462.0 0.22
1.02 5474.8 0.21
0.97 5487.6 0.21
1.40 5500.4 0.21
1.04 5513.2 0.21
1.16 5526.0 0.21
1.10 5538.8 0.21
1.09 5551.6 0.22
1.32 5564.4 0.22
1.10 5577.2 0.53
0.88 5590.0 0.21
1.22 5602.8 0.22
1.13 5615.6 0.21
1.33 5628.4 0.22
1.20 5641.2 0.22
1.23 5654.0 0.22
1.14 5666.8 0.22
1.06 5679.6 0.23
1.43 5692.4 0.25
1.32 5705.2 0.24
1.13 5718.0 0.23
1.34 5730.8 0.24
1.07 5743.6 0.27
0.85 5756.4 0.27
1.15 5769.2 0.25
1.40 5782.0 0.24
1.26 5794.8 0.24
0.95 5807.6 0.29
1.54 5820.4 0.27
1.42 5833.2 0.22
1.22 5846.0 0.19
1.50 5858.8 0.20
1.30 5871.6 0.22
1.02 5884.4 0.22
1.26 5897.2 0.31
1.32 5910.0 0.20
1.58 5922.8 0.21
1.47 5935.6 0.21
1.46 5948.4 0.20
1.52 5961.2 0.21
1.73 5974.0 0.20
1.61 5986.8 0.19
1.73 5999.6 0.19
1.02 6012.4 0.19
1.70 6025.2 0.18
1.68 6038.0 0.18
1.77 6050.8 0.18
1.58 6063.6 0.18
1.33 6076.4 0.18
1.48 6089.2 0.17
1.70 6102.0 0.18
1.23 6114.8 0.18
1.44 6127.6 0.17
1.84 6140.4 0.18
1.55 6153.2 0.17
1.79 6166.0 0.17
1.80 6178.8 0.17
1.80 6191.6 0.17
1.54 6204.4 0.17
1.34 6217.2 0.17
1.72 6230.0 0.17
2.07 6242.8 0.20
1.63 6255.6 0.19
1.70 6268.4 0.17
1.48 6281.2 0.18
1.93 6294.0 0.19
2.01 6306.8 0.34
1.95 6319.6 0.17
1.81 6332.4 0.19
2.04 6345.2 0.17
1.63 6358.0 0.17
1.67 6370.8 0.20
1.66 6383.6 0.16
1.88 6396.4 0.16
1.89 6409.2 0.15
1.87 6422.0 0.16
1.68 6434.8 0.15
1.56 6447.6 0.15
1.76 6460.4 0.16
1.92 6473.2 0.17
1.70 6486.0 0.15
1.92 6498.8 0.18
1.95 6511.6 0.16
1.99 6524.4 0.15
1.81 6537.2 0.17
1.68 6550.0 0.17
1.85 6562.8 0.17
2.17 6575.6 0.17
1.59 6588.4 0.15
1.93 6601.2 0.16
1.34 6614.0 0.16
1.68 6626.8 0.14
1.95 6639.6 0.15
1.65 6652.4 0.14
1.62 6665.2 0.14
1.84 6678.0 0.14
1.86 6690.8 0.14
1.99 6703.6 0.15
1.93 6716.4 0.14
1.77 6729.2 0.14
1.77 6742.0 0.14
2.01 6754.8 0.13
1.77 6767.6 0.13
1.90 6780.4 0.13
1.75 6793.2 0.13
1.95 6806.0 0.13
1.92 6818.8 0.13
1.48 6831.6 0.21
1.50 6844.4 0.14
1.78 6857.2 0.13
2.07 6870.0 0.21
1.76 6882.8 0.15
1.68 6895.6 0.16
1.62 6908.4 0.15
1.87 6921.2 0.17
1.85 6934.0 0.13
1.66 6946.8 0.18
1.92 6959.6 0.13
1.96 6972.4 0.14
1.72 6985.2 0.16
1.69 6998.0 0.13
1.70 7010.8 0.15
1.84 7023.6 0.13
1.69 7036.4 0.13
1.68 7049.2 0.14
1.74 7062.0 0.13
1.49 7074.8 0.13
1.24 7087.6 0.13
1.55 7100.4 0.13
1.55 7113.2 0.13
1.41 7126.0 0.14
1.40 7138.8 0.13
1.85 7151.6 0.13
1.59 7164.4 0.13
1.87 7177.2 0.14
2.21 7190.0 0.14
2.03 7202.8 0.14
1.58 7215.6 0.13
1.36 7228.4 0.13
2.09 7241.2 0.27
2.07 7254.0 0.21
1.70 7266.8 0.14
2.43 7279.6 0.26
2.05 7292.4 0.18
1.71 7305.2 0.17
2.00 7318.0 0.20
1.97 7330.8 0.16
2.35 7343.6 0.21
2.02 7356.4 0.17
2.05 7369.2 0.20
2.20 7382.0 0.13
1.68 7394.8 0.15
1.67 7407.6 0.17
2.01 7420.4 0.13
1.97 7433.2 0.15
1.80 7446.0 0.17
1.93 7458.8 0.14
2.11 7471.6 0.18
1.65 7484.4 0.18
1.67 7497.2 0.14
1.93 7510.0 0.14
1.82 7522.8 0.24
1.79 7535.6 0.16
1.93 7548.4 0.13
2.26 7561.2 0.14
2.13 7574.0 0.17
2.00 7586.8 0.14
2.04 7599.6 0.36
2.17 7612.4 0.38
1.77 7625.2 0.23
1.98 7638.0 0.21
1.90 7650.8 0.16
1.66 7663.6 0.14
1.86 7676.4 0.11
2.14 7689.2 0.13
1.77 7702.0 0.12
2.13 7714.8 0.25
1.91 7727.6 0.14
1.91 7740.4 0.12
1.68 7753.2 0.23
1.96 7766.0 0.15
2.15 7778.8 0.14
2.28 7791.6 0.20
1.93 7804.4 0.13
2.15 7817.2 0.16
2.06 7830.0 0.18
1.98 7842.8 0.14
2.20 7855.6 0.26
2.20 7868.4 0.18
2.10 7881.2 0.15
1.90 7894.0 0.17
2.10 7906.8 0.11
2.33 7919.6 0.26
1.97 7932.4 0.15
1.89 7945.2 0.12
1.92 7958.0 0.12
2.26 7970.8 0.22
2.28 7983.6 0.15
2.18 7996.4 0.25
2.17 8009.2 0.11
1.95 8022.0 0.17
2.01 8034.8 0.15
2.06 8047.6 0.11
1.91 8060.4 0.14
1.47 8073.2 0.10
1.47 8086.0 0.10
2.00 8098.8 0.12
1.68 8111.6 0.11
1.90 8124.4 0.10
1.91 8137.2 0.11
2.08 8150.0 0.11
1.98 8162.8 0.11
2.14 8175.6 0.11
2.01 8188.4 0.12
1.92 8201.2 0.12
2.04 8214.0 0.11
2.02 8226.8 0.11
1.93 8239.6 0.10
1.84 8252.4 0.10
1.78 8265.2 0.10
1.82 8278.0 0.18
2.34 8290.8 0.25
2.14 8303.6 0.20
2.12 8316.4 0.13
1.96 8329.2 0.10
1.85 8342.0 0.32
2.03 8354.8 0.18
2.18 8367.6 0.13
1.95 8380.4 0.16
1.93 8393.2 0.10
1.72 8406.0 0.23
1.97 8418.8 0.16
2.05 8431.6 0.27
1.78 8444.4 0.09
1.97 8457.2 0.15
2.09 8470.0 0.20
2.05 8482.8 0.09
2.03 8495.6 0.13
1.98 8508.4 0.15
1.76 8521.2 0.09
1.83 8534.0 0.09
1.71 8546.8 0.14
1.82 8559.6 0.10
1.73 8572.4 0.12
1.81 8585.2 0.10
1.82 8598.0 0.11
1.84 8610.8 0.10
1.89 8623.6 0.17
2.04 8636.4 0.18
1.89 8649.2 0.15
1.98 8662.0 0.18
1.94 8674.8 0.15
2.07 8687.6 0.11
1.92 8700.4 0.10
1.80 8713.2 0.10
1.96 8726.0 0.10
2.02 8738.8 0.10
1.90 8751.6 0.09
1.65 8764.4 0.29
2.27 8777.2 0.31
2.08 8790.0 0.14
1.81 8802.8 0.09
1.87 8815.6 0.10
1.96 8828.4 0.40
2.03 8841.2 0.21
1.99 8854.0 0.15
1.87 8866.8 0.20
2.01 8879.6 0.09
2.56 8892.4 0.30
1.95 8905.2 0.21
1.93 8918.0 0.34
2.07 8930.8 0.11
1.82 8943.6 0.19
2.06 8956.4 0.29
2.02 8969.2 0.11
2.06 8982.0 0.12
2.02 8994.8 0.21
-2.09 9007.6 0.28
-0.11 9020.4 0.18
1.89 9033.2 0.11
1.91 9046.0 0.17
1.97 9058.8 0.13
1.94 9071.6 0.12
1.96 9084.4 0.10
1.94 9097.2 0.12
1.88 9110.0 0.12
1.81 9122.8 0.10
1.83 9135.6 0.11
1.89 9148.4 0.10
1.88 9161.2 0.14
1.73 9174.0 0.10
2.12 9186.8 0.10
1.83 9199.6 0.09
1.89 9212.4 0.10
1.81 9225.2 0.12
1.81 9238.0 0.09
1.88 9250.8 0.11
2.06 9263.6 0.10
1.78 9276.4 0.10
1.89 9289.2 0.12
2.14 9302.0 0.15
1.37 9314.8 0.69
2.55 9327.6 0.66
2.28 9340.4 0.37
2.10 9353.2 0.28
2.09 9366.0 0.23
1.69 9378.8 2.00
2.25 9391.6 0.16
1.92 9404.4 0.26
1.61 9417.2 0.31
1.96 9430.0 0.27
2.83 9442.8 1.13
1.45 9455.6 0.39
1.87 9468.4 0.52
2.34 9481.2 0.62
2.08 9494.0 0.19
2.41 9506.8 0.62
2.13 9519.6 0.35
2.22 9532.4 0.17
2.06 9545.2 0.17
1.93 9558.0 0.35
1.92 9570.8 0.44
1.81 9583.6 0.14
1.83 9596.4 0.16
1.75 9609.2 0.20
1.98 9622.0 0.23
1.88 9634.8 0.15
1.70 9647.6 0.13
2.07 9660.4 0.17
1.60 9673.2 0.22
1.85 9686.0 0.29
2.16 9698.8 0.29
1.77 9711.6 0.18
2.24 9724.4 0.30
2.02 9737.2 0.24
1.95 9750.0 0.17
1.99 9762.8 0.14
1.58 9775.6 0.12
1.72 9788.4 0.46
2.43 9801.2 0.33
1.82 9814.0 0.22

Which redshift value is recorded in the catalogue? 0.37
